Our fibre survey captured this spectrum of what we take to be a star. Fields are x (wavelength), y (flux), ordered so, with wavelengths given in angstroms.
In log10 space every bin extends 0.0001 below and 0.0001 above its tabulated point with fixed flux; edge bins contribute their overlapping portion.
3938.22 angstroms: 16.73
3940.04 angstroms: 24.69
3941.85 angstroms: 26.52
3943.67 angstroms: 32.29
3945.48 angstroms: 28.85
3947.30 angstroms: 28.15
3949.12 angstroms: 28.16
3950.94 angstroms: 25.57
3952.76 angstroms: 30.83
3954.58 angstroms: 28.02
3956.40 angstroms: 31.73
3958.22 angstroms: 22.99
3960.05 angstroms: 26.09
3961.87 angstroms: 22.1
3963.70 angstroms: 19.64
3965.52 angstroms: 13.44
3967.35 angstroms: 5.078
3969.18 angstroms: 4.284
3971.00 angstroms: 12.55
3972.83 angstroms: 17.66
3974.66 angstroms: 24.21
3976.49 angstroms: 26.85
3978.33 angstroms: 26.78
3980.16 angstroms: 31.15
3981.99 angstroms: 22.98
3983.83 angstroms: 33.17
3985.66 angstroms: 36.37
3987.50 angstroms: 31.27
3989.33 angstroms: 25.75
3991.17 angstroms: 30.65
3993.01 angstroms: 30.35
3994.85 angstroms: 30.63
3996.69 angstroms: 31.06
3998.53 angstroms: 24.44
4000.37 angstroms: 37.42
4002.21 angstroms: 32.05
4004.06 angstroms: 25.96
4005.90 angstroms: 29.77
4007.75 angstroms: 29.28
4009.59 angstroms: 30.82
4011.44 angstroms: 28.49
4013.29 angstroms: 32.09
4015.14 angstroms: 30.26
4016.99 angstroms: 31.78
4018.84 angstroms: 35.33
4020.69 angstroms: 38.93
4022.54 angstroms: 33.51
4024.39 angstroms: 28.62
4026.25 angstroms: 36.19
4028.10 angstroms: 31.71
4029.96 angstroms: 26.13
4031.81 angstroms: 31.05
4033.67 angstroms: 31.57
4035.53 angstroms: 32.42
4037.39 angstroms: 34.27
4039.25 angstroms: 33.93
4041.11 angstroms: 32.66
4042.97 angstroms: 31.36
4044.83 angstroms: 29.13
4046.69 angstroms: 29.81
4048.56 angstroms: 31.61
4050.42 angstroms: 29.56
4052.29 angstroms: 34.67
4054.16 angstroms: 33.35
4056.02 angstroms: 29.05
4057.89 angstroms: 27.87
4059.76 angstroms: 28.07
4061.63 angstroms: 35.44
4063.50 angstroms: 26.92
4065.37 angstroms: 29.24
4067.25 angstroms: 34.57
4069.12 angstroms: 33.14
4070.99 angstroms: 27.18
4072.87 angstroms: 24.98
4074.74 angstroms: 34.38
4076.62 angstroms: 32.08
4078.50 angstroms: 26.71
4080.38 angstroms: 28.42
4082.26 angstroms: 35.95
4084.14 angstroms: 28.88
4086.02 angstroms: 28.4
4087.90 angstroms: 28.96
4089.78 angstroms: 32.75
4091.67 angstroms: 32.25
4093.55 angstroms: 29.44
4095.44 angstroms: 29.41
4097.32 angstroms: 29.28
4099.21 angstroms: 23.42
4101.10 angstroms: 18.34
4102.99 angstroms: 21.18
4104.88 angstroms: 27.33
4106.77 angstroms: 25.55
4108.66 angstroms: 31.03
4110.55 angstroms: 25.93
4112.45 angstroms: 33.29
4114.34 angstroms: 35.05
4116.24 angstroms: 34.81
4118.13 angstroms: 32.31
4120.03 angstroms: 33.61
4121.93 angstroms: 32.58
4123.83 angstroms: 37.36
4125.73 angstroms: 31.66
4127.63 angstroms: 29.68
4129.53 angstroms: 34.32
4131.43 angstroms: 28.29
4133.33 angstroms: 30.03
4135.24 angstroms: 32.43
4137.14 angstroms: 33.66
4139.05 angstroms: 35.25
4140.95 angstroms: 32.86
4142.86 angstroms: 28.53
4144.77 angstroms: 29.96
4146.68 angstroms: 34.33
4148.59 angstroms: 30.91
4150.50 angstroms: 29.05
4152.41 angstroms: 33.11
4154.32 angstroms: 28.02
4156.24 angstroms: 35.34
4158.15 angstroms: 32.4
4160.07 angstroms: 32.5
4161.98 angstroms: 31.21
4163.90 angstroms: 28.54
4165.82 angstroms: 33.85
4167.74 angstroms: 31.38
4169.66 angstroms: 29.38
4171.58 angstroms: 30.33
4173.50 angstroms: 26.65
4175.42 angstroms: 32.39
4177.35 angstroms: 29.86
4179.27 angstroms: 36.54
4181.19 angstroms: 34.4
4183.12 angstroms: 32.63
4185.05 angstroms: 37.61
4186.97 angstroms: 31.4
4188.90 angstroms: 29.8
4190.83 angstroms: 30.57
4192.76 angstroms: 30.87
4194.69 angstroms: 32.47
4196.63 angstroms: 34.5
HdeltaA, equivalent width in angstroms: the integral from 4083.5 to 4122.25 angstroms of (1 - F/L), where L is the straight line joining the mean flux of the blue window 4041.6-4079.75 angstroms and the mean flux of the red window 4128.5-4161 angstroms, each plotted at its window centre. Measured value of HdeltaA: 2.5 angstroms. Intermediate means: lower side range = 30.5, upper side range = 31.8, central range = 29.2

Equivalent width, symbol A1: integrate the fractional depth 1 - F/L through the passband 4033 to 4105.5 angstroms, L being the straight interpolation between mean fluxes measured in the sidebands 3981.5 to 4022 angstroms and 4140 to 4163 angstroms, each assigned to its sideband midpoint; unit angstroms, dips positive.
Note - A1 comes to 2.9 angstroms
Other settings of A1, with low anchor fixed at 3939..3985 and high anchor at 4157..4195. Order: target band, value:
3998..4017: -3.6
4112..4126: -2.0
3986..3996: -2.1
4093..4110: 1.7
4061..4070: -1.3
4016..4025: -2.7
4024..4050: -4.8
